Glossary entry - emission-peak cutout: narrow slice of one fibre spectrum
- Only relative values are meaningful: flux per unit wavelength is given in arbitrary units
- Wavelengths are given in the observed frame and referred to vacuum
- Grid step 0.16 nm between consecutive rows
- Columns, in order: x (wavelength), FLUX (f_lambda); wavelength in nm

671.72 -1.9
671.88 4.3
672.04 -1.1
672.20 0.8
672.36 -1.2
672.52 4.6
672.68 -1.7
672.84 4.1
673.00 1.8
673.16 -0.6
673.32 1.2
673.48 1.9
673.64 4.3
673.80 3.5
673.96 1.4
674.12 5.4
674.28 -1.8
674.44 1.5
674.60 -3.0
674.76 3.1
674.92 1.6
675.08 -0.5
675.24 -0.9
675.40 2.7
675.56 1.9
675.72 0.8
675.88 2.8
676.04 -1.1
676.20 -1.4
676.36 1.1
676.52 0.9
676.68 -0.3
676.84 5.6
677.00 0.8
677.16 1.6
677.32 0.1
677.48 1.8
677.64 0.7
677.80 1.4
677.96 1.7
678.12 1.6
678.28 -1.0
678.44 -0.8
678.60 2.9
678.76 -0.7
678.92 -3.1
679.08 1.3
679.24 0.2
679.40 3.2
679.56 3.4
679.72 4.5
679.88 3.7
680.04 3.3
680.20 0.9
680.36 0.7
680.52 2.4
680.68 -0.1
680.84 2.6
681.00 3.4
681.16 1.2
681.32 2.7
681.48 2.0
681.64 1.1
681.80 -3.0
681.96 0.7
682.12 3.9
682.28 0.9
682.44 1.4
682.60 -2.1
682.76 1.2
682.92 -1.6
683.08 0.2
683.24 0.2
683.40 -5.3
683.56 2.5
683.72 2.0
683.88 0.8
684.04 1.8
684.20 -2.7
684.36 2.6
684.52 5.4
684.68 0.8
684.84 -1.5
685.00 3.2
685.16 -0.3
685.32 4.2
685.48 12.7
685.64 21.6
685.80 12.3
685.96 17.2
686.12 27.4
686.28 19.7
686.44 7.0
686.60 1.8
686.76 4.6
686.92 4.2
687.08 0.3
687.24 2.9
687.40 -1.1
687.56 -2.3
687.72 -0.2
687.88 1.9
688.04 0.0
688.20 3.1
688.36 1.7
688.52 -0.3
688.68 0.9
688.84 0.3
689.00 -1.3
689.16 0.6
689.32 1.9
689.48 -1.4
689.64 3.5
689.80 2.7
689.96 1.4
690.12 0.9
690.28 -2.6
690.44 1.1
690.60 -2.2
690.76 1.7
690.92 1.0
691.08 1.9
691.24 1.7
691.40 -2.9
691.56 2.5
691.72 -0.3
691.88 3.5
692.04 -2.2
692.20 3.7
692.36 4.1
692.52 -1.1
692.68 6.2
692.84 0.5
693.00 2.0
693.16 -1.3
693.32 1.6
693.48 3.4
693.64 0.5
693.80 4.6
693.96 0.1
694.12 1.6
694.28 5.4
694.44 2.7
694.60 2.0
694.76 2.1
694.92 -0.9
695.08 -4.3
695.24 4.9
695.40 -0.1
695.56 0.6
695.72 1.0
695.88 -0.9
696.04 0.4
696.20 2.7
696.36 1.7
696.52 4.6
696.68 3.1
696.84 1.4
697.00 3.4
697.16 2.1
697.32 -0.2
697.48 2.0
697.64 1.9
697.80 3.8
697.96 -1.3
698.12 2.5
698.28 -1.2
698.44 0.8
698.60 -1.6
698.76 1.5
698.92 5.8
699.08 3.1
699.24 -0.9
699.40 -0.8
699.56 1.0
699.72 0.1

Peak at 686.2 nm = [O II]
